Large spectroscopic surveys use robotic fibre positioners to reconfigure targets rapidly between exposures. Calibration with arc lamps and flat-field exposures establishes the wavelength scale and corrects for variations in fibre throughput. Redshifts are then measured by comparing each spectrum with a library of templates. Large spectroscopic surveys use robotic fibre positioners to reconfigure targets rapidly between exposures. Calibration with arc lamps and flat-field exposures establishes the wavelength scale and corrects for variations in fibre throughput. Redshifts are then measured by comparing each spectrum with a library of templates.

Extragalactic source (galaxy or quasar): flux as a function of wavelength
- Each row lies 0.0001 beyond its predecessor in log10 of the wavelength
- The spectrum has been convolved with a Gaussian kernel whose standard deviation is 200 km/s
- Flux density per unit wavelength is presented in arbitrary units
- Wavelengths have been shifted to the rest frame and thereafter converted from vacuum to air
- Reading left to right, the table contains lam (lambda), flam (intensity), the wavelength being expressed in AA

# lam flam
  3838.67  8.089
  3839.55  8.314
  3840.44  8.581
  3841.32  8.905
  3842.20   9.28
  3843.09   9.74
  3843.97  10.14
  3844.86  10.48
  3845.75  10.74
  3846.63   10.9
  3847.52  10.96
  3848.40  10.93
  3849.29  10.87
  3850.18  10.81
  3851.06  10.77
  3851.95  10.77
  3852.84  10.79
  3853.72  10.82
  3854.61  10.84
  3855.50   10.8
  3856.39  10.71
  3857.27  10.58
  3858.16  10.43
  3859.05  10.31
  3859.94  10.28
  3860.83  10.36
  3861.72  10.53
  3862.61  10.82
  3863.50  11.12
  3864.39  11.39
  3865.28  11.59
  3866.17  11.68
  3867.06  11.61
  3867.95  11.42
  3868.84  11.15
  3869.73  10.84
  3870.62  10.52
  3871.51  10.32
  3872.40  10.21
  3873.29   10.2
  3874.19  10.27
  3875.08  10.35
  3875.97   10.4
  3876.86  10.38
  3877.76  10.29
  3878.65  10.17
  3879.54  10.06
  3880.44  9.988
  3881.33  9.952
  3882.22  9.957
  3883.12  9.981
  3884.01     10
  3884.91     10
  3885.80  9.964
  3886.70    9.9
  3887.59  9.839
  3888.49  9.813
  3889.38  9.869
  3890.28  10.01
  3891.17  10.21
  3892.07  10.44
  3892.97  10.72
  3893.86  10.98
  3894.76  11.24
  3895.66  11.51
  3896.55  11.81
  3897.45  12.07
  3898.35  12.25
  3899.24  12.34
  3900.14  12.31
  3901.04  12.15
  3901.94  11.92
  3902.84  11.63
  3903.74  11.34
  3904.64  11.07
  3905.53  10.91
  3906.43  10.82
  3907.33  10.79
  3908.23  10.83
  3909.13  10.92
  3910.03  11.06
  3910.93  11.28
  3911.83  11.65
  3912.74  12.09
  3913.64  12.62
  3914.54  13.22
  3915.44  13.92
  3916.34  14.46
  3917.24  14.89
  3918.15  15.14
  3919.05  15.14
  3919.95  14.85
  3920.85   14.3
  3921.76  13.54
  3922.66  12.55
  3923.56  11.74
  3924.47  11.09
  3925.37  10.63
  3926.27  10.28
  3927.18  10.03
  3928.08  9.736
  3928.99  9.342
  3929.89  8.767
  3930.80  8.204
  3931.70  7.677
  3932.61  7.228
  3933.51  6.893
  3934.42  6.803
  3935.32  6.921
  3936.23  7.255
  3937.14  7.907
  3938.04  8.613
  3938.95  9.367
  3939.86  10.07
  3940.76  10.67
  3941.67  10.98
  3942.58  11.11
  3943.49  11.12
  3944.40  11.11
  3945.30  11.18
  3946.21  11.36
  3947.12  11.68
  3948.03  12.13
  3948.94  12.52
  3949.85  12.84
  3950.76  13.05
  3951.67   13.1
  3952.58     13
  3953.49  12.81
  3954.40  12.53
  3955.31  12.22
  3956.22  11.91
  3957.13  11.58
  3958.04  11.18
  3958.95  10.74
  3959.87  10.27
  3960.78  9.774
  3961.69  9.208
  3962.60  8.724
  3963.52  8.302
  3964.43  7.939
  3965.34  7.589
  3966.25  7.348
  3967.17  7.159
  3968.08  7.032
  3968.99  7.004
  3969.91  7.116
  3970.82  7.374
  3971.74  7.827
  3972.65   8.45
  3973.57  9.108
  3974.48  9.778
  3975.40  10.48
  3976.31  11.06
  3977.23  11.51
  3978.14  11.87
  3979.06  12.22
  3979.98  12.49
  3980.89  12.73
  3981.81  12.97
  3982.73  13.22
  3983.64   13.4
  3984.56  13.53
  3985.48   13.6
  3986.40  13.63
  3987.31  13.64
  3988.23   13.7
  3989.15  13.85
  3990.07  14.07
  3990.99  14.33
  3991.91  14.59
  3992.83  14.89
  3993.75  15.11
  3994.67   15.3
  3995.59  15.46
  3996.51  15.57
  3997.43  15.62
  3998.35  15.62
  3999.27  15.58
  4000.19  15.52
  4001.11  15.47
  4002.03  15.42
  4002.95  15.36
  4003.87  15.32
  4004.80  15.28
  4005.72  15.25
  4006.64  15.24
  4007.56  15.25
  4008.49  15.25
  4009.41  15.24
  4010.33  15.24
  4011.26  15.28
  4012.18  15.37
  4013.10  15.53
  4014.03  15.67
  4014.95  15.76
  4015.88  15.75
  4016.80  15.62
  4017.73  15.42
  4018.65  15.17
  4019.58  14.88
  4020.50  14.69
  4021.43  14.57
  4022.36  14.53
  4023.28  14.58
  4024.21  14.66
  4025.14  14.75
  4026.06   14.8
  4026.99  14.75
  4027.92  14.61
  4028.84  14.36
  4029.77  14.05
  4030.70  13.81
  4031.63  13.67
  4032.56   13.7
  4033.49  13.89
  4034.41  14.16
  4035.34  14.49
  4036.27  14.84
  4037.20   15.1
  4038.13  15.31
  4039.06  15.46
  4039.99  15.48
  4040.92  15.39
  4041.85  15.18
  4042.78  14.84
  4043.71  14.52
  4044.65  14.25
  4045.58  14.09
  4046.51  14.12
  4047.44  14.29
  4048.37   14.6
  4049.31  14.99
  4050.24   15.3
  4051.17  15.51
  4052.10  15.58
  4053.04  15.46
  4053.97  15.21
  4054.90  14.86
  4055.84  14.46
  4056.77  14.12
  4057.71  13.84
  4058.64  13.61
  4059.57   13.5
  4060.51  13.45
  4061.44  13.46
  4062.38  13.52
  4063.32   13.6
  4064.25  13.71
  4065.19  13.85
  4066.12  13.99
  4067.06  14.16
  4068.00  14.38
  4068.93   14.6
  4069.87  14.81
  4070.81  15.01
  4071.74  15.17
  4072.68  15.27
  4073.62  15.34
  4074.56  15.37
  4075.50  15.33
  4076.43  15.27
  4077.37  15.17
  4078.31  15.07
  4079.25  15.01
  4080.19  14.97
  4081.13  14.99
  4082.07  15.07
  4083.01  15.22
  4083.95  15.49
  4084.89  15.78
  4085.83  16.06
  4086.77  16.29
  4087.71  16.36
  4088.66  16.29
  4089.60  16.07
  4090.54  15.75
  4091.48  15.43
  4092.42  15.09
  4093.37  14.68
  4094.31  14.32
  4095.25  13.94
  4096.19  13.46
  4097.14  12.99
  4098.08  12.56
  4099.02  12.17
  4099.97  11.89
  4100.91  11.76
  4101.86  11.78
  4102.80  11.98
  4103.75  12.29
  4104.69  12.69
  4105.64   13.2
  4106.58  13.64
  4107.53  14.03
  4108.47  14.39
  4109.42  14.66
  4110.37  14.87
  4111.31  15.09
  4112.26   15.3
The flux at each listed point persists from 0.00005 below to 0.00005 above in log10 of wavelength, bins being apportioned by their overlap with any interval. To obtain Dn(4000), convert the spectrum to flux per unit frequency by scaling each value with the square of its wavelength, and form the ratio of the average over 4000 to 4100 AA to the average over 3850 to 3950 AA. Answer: 1.47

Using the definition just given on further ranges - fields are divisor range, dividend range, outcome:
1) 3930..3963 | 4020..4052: 1.48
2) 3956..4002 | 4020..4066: 1.27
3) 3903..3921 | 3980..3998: 1.17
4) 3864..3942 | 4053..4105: 1.45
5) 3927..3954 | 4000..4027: 1.56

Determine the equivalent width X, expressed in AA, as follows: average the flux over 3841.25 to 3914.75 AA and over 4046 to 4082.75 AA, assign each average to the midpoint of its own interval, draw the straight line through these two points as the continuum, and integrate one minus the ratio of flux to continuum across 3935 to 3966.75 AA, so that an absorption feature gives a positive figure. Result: 4.5 AA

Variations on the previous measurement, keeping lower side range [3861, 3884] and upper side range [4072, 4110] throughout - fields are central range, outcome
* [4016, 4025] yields -1.2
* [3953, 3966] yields 1.9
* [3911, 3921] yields -2.1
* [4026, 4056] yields -2.5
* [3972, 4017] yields -4.6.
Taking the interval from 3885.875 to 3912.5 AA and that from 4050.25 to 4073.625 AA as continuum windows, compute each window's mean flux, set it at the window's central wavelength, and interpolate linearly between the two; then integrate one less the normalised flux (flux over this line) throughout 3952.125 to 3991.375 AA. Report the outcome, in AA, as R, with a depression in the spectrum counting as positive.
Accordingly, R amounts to 5.3 AA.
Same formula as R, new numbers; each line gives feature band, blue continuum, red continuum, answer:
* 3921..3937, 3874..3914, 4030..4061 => 3.1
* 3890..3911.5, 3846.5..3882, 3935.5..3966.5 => -1.3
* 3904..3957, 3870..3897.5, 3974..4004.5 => 2.9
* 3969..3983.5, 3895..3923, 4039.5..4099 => 3.1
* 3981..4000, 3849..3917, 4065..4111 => -2.3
